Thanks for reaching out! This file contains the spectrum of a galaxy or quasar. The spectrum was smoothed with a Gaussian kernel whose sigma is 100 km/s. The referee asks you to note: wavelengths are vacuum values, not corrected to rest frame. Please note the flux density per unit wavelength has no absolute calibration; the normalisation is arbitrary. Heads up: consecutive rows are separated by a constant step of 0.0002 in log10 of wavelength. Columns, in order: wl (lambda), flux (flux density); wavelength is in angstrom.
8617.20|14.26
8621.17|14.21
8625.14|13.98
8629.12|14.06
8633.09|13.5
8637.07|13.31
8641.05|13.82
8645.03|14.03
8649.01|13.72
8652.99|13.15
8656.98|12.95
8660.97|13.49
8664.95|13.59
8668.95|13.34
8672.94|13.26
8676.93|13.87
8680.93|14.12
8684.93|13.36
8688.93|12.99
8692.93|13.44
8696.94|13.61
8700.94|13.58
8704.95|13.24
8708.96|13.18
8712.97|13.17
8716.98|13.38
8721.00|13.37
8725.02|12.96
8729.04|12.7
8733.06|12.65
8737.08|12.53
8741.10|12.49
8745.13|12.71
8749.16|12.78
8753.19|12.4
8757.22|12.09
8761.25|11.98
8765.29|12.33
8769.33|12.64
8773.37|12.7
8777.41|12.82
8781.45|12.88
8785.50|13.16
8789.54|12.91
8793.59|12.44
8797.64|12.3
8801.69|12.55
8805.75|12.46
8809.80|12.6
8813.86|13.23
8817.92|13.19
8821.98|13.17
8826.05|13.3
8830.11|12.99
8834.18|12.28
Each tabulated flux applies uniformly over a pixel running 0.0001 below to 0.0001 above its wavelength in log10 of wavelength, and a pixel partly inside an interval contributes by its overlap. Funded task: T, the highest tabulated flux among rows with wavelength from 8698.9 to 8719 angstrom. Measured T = 13.58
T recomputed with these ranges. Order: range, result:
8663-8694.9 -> 14.12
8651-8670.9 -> 13.59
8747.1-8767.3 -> 12.78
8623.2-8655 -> 14.06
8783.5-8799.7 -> 13.16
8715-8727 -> 13.38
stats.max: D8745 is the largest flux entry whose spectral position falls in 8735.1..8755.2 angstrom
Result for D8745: 12.78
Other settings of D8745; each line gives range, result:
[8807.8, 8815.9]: 13.23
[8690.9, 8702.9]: 13.61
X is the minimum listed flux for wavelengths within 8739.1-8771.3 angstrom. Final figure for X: 11.98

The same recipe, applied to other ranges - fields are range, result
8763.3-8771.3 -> 12.33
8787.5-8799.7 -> 12.3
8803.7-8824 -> 12.46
